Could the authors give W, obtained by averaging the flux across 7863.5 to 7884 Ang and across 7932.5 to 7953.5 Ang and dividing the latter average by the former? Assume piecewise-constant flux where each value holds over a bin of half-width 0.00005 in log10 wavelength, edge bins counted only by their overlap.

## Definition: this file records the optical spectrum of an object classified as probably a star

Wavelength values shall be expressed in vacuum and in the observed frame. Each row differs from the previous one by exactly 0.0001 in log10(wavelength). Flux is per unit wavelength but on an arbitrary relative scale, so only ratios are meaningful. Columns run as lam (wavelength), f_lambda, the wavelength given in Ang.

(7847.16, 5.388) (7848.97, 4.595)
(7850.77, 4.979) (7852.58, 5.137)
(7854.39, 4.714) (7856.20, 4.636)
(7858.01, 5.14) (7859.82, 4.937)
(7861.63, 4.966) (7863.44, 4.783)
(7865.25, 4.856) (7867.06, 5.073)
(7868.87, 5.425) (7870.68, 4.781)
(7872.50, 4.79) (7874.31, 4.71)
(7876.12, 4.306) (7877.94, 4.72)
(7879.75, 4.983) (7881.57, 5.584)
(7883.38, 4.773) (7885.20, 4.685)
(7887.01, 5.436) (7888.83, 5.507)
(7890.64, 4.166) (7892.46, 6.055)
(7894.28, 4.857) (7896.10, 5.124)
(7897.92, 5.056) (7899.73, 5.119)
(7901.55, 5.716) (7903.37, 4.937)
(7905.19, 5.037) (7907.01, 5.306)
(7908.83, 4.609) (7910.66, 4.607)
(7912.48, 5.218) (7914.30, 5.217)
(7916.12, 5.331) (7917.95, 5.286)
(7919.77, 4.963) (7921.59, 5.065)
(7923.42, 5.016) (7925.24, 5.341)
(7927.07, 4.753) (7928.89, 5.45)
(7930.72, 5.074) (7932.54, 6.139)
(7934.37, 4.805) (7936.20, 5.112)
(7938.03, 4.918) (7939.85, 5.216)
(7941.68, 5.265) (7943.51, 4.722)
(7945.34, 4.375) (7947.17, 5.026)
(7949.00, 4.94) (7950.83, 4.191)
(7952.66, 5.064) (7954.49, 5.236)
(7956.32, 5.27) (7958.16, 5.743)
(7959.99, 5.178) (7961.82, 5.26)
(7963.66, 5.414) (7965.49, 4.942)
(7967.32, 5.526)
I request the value 1.01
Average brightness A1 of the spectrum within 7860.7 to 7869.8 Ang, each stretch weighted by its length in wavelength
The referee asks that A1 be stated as 5.02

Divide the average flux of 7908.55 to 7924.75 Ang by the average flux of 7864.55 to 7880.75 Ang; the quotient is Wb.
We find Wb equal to 1.04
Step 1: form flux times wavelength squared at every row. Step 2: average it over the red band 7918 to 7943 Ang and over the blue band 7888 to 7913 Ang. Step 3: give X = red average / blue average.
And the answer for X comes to 1.0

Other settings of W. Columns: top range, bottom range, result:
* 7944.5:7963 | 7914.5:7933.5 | 0.96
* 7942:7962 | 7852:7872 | 1.01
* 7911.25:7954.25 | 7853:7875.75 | 1.04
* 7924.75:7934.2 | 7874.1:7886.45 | 1.10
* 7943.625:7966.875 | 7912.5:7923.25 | 0.98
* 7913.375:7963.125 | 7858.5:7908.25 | 1.02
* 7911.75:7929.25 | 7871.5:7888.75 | 1.05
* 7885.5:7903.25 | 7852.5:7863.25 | 1.06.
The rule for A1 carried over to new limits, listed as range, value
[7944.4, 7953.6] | 4.72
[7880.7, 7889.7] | 5.2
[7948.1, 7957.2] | 4.94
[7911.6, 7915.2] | 5.22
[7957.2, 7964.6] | 5.39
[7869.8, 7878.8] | 4.66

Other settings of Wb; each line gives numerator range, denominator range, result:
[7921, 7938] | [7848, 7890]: 1.05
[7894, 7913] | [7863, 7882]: 1.03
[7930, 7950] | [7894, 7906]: 0.98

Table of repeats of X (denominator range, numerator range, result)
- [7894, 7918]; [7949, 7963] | 1.02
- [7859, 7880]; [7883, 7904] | 1.06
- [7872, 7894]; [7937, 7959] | 1.02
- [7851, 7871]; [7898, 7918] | 1.04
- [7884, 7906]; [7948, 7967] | 1.02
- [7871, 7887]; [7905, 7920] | 1.05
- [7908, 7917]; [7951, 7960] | 1.06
